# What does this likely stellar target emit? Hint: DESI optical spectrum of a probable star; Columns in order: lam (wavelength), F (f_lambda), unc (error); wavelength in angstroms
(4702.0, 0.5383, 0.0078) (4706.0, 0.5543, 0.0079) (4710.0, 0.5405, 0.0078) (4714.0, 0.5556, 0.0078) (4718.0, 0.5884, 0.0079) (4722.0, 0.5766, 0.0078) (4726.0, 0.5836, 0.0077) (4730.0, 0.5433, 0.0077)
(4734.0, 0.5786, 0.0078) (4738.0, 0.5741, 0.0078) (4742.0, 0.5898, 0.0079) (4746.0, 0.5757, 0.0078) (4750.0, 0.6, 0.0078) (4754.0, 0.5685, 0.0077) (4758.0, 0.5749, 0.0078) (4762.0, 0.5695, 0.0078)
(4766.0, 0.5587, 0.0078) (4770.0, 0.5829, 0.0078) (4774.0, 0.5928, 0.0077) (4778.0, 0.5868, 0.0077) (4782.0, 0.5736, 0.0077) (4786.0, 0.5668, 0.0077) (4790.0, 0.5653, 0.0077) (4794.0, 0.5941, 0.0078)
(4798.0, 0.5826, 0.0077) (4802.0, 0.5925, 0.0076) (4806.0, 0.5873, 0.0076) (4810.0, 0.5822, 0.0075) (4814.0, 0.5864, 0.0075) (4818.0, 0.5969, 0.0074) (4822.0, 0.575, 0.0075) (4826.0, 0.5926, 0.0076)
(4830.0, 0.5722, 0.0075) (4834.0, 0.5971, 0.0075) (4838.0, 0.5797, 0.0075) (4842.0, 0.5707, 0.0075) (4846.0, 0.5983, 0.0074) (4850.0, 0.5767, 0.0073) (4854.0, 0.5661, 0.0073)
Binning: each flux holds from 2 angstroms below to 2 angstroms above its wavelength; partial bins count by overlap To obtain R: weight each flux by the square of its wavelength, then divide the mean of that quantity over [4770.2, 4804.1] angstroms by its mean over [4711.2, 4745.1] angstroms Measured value 1.04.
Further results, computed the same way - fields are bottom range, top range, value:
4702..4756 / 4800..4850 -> 1.07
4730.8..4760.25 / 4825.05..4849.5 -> 1.05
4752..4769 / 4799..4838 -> 1.06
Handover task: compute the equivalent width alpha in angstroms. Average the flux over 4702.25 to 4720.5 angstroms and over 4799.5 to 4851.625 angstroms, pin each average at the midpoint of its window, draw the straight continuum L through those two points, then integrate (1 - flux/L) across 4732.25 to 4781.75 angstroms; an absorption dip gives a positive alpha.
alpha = -0.9 angstroms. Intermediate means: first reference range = 0.558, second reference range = 0.585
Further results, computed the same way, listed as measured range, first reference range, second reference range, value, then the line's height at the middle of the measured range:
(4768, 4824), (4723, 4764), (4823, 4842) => -0.3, 0.58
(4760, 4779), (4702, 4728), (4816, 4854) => -0.2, 0.573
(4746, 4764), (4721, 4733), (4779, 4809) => -0.1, 0.573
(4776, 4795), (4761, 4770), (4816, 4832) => -0.1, 0.573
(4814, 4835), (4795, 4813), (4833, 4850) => 0.0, 0.586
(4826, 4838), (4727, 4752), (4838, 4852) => -0.1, 0.581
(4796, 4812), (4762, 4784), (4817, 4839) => -0.1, 0.582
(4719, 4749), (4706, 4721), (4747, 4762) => -0.3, 0.57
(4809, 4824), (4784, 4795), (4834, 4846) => -0.2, 0.579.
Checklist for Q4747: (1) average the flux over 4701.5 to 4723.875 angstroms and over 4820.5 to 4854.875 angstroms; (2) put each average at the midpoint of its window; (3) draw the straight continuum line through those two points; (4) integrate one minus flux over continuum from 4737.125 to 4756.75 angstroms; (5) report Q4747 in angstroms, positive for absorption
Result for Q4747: -0.5 angstroms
